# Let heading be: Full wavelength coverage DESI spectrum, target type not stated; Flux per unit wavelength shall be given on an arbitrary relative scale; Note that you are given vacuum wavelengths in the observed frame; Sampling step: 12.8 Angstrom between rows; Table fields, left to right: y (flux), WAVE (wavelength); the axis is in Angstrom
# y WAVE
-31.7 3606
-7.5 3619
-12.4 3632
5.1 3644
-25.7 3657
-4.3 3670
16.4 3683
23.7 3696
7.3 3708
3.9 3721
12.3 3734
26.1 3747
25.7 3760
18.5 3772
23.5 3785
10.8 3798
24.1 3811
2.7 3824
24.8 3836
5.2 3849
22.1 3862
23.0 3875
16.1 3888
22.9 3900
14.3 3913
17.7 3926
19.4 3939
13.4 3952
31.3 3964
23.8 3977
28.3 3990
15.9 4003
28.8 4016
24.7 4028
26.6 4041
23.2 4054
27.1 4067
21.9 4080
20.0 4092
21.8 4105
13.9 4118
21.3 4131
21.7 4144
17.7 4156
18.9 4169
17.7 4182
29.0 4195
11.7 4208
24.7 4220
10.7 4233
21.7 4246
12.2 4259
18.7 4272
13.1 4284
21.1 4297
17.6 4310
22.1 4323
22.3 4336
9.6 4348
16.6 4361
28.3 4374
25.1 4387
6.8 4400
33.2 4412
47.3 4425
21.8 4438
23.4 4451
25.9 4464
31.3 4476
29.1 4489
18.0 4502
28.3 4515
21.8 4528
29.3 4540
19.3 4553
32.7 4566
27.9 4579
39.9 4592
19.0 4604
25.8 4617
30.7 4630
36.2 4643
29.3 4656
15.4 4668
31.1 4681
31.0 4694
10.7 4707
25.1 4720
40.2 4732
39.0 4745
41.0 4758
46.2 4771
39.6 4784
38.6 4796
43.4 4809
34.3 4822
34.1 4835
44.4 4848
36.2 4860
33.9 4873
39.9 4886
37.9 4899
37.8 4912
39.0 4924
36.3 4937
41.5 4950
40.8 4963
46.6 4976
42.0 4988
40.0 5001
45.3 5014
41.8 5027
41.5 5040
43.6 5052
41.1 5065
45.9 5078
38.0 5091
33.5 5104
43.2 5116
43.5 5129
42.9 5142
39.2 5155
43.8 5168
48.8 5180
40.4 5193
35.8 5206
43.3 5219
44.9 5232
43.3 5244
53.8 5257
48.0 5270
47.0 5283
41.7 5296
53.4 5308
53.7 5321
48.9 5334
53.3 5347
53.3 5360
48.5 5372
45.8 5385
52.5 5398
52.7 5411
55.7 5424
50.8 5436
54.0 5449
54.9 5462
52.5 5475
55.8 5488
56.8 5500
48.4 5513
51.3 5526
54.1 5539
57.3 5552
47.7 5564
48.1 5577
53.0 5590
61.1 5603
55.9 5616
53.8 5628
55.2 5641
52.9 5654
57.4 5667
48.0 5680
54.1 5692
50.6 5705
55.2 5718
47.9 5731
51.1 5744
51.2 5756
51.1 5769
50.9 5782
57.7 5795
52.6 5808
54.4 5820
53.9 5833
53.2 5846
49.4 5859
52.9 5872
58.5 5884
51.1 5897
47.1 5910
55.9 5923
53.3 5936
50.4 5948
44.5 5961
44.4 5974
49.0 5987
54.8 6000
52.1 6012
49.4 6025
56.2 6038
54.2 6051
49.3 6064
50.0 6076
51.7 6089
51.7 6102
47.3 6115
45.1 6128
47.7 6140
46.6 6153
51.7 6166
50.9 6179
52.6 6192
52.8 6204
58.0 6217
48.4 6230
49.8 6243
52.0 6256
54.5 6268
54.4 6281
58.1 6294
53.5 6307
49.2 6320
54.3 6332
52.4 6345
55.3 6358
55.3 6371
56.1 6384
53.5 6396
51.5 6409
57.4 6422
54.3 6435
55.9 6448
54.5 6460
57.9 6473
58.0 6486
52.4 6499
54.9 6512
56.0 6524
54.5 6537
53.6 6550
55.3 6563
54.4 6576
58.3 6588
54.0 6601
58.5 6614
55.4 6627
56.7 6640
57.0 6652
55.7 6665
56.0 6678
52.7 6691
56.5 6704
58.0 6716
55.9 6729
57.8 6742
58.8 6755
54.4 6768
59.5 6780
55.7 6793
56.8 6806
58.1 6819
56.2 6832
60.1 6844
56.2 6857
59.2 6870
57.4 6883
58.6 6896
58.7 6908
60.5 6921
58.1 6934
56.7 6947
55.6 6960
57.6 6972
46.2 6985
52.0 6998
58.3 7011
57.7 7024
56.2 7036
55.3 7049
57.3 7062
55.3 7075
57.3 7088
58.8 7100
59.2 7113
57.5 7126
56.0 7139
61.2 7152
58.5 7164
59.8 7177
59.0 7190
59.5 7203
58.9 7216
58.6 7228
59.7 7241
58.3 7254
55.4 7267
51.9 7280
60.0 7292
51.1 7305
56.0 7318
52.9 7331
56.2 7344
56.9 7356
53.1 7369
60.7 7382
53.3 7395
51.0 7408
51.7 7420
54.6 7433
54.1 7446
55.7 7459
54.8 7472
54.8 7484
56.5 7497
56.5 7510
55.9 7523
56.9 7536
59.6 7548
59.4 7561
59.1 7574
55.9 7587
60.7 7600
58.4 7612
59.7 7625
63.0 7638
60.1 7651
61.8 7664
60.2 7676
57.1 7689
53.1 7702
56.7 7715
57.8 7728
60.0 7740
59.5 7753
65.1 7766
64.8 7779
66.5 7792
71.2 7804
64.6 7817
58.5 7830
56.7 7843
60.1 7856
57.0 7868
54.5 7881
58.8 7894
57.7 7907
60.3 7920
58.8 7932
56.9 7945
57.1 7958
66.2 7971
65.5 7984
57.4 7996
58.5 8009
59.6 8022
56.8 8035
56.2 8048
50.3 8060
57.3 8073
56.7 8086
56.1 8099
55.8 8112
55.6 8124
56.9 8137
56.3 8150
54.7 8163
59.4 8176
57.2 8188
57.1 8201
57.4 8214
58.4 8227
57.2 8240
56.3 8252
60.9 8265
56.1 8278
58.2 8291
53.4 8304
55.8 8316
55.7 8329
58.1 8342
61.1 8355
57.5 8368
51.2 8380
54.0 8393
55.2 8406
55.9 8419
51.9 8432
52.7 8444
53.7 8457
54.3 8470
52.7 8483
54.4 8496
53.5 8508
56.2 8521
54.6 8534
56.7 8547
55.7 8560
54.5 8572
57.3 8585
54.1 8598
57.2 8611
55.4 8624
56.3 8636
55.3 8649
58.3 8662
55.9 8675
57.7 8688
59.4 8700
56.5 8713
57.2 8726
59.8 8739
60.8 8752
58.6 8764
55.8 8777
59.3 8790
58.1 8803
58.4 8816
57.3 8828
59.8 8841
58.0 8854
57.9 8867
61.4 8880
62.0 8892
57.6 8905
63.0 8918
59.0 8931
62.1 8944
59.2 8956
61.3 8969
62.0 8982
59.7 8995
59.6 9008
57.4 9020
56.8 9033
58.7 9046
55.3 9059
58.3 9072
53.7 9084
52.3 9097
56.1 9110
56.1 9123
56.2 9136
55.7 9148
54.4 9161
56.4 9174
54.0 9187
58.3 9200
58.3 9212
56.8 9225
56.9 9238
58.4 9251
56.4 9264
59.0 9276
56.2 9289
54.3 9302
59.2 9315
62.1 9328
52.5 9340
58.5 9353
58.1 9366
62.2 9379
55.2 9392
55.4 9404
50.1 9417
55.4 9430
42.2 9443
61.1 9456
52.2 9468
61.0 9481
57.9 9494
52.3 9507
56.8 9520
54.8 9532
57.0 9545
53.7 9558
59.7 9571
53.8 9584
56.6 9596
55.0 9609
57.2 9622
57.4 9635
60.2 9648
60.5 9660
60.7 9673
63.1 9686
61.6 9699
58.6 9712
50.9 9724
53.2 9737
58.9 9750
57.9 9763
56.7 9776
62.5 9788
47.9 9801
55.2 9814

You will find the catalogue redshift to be 0.186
